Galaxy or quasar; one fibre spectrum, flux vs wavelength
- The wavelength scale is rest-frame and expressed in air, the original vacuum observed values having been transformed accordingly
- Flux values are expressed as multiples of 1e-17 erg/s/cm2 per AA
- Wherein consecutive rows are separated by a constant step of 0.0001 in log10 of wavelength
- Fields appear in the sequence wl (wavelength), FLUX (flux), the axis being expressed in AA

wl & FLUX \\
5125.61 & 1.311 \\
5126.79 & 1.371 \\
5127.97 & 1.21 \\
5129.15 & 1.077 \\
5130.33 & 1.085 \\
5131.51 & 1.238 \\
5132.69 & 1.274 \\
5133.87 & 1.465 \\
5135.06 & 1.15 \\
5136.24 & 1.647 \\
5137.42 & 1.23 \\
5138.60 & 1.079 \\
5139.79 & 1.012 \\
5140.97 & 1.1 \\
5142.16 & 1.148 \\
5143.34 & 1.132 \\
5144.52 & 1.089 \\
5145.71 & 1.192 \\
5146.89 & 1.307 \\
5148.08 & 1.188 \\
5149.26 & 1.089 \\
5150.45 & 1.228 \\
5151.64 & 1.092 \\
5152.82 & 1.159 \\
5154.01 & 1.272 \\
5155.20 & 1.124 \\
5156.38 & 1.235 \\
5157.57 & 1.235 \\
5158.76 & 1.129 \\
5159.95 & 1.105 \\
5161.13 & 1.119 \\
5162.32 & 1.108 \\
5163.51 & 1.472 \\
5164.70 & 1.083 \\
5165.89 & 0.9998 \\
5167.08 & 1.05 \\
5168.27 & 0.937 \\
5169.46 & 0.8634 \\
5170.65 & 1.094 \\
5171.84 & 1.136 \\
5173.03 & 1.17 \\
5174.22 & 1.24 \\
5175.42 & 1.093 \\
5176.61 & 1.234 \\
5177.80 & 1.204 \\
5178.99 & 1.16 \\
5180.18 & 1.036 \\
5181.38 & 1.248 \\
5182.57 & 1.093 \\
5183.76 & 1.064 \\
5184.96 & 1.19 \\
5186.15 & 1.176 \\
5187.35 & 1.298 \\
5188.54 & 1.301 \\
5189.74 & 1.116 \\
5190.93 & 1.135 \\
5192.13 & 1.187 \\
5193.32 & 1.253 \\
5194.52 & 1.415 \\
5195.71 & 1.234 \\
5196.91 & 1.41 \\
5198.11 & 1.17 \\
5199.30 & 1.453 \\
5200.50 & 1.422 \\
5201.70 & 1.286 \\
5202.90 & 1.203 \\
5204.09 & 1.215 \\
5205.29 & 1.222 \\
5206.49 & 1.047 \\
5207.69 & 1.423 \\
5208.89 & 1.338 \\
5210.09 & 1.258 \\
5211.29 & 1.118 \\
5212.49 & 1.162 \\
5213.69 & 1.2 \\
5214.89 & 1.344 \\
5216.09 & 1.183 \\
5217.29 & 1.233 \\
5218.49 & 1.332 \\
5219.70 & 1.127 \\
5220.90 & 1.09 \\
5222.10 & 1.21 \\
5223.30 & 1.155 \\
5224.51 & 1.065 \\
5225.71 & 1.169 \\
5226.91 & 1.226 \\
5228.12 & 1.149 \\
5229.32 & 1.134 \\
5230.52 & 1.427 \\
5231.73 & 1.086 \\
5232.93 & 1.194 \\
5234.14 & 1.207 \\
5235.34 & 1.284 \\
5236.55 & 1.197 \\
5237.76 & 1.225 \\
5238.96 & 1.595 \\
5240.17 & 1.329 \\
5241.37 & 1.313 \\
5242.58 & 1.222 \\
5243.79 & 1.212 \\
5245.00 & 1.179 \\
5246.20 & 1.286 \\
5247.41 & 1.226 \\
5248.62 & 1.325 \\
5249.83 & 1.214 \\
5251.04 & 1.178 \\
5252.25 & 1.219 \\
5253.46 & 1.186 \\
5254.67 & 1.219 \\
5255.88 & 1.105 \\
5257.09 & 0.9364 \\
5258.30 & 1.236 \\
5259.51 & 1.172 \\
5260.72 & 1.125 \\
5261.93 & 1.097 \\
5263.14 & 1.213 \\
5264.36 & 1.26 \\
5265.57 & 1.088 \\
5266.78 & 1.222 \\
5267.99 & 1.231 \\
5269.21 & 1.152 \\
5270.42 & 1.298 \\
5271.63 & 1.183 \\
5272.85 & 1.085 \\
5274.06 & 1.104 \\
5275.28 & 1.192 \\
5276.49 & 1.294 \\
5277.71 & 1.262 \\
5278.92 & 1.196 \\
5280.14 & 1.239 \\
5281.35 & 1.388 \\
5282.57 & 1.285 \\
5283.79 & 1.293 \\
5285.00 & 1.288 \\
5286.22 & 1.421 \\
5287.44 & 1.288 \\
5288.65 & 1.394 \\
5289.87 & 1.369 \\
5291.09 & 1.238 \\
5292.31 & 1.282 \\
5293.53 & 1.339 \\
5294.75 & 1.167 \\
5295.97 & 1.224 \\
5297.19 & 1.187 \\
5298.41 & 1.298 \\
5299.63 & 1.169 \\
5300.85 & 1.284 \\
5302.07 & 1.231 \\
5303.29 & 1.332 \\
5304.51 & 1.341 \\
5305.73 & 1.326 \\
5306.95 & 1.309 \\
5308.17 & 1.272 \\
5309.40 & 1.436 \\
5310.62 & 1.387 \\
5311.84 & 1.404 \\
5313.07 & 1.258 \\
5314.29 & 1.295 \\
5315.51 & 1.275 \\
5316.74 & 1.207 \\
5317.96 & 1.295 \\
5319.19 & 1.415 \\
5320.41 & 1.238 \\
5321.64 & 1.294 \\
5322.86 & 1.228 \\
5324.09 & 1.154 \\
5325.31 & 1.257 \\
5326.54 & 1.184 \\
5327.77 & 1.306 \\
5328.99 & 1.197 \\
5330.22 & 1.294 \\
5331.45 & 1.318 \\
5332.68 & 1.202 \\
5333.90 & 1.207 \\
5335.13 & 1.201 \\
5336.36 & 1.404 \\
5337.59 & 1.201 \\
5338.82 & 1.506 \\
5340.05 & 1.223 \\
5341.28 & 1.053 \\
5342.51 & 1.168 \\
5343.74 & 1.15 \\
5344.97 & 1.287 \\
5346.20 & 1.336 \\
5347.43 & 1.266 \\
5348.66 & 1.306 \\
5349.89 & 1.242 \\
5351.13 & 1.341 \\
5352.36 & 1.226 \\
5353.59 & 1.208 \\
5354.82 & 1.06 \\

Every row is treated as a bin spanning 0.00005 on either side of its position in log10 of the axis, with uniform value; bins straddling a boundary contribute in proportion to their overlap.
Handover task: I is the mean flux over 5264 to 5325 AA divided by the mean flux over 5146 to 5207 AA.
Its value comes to 1.07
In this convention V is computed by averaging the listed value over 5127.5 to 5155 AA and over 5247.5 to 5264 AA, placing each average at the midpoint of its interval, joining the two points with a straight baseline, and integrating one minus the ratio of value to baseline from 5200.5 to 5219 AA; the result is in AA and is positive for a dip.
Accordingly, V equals -1.0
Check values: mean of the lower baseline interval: 1.19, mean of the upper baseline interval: 1.17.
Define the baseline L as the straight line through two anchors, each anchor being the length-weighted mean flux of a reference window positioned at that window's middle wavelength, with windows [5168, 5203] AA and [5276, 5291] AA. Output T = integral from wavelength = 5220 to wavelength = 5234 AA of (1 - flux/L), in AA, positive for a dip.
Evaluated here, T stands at 0.8 AA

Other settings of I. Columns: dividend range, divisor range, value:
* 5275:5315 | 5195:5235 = 1.05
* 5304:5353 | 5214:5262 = 1.05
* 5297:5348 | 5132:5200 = 1.08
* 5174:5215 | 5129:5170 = 1.05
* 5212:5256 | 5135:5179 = 1.06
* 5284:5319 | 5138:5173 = 1.15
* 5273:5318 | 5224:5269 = 1.06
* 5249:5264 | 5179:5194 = 0.99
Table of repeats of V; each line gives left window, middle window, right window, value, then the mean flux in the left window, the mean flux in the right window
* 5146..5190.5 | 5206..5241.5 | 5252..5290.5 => -1.1 AA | 1.15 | 1.22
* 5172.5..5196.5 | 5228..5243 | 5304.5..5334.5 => -0.4 AA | 1.19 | 1.28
